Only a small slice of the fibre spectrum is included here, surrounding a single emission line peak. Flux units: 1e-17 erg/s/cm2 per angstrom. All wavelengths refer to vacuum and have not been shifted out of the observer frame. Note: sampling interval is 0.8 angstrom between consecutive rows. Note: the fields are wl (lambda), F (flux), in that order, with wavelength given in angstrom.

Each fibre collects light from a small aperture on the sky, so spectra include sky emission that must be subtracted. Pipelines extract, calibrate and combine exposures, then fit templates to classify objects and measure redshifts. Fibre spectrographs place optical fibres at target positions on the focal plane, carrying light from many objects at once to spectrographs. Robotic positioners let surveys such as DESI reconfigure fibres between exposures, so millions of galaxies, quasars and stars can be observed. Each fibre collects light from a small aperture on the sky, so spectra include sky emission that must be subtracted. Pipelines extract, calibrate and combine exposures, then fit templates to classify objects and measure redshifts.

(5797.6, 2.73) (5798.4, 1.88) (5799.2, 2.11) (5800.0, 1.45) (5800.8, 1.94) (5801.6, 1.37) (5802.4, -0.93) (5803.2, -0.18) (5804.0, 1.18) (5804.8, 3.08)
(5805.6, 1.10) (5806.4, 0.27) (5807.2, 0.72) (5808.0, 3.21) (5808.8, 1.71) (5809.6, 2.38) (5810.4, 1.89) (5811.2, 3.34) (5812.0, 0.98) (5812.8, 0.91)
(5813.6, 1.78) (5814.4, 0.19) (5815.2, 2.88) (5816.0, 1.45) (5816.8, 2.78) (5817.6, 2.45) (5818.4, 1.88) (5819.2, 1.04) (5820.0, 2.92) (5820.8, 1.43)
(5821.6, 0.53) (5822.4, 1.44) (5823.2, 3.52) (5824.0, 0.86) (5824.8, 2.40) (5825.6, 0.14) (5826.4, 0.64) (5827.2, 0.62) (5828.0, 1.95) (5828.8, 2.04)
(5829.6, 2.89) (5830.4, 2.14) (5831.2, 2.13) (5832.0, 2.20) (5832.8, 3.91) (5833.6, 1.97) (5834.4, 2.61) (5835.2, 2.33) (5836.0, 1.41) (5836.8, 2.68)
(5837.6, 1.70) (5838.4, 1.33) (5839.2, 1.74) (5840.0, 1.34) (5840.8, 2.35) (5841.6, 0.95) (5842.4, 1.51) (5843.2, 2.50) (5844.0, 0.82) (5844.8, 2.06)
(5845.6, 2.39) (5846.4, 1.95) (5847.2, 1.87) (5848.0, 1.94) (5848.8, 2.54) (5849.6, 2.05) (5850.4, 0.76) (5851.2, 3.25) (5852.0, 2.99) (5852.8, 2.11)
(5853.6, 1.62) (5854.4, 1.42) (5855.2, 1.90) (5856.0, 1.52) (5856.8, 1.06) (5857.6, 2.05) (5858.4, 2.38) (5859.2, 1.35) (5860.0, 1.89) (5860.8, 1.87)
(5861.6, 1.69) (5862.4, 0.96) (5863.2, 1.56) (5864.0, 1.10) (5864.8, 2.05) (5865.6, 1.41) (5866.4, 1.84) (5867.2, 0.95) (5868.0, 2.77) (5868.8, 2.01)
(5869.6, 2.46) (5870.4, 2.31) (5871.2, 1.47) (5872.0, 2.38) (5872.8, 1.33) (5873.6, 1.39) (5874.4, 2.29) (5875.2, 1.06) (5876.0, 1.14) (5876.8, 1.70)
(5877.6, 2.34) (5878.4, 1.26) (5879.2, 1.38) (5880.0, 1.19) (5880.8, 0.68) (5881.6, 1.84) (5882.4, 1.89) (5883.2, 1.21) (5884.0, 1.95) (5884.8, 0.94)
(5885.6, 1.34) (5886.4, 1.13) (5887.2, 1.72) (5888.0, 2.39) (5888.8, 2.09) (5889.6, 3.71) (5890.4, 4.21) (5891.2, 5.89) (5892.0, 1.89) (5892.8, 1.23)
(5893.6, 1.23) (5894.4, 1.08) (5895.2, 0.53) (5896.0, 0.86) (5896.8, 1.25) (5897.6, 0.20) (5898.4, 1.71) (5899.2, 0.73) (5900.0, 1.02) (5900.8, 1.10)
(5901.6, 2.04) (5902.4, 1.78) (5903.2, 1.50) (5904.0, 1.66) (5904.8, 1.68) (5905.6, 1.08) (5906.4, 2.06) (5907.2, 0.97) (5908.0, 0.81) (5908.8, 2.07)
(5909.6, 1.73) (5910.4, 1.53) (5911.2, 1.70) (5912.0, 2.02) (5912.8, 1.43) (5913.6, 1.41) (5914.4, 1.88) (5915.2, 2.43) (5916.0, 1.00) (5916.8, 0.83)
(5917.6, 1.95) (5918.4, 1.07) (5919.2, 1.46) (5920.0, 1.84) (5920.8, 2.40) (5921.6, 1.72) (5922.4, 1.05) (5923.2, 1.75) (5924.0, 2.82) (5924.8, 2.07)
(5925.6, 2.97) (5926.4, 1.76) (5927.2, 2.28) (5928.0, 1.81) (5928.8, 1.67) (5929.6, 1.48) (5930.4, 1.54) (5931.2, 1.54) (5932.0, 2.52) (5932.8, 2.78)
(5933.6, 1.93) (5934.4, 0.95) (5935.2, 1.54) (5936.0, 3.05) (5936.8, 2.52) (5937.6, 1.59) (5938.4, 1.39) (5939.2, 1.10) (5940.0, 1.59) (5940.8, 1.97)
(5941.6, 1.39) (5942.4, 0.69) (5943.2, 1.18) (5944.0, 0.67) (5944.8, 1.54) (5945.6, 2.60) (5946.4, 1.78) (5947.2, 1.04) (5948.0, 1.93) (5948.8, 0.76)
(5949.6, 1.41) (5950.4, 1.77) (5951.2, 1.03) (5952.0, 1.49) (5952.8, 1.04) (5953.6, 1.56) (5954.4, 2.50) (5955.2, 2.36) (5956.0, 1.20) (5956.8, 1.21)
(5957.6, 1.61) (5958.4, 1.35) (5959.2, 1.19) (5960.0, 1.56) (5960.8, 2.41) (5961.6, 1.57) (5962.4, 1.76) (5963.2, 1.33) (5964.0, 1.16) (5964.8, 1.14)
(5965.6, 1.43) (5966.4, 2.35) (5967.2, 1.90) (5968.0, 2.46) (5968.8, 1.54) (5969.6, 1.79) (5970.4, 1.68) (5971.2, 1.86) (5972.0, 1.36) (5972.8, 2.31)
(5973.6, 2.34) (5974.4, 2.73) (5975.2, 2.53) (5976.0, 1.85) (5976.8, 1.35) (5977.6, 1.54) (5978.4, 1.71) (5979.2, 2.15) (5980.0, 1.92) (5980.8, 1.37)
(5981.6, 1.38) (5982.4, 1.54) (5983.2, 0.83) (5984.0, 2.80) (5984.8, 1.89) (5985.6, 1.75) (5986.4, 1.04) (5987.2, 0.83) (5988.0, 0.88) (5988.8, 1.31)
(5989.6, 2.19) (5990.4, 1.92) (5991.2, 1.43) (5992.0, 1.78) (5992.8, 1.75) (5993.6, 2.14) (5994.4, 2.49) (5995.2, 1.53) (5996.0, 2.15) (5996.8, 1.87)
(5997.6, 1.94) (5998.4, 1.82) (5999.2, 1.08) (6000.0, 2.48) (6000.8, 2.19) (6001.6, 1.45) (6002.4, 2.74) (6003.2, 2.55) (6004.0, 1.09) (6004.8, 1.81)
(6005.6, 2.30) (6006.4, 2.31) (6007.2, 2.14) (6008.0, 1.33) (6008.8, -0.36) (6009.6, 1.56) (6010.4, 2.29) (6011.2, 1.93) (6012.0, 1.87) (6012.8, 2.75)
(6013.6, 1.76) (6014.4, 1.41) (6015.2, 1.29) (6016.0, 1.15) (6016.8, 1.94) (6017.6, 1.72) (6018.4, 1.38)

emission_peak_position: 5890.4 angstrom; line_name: [O III] 5007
